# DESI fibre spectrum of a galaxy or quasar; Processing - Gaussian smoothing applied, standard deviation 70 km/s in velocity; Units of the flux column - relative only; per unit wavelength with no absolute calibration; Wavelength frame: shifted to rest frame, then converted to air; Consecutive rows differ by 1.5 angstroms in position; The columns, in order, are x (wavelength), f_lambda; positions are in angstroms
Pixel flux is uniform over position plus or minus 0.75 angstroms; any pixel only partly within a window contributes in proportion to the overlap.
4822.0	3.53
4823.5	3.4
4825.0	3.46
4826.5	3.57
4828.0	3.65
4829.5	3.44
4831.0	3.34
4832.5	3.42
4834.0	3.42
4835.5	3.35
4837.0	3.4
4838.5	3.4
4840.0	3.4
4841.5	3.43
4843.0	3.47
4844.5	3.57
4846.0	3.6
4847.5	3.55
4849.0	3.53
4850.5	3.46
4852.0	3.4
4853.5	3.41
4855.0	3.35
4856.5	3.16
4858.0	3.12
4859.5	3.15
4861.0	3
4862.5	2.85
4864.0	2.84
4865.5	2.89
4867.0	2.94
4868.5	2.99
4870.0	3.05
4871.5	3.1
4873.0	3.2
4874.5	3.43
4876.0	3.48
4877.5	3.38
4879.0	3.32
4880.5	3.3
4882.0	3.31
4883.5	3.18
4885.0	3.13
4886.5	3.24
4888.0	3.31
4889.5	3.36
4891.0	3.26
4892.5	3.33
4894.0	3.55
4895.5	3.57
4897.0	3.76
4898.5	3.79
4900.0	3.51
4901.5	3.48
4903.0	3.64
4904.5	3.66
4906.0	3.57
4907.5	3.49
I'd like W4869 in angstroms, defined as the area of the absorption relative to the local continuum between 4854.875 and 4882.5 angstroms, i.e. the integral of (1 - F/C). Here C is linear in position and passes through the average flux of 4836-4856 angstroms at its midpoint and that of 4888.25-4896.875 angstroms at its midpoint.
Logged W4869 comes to 2.4 angstroms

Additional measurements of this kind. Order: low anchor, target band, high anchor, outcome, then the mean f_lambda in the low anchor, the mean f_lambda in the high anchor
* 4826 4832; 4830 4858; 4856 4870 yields -1.27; 3.49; 2.99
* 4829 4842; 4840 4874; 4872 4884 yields 1.28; 3.4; 3.32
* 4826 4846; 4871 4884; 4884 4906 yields 0.60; 3.45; 3.47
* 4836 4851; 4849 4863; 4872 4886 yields 0.75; 3.48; 3.3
